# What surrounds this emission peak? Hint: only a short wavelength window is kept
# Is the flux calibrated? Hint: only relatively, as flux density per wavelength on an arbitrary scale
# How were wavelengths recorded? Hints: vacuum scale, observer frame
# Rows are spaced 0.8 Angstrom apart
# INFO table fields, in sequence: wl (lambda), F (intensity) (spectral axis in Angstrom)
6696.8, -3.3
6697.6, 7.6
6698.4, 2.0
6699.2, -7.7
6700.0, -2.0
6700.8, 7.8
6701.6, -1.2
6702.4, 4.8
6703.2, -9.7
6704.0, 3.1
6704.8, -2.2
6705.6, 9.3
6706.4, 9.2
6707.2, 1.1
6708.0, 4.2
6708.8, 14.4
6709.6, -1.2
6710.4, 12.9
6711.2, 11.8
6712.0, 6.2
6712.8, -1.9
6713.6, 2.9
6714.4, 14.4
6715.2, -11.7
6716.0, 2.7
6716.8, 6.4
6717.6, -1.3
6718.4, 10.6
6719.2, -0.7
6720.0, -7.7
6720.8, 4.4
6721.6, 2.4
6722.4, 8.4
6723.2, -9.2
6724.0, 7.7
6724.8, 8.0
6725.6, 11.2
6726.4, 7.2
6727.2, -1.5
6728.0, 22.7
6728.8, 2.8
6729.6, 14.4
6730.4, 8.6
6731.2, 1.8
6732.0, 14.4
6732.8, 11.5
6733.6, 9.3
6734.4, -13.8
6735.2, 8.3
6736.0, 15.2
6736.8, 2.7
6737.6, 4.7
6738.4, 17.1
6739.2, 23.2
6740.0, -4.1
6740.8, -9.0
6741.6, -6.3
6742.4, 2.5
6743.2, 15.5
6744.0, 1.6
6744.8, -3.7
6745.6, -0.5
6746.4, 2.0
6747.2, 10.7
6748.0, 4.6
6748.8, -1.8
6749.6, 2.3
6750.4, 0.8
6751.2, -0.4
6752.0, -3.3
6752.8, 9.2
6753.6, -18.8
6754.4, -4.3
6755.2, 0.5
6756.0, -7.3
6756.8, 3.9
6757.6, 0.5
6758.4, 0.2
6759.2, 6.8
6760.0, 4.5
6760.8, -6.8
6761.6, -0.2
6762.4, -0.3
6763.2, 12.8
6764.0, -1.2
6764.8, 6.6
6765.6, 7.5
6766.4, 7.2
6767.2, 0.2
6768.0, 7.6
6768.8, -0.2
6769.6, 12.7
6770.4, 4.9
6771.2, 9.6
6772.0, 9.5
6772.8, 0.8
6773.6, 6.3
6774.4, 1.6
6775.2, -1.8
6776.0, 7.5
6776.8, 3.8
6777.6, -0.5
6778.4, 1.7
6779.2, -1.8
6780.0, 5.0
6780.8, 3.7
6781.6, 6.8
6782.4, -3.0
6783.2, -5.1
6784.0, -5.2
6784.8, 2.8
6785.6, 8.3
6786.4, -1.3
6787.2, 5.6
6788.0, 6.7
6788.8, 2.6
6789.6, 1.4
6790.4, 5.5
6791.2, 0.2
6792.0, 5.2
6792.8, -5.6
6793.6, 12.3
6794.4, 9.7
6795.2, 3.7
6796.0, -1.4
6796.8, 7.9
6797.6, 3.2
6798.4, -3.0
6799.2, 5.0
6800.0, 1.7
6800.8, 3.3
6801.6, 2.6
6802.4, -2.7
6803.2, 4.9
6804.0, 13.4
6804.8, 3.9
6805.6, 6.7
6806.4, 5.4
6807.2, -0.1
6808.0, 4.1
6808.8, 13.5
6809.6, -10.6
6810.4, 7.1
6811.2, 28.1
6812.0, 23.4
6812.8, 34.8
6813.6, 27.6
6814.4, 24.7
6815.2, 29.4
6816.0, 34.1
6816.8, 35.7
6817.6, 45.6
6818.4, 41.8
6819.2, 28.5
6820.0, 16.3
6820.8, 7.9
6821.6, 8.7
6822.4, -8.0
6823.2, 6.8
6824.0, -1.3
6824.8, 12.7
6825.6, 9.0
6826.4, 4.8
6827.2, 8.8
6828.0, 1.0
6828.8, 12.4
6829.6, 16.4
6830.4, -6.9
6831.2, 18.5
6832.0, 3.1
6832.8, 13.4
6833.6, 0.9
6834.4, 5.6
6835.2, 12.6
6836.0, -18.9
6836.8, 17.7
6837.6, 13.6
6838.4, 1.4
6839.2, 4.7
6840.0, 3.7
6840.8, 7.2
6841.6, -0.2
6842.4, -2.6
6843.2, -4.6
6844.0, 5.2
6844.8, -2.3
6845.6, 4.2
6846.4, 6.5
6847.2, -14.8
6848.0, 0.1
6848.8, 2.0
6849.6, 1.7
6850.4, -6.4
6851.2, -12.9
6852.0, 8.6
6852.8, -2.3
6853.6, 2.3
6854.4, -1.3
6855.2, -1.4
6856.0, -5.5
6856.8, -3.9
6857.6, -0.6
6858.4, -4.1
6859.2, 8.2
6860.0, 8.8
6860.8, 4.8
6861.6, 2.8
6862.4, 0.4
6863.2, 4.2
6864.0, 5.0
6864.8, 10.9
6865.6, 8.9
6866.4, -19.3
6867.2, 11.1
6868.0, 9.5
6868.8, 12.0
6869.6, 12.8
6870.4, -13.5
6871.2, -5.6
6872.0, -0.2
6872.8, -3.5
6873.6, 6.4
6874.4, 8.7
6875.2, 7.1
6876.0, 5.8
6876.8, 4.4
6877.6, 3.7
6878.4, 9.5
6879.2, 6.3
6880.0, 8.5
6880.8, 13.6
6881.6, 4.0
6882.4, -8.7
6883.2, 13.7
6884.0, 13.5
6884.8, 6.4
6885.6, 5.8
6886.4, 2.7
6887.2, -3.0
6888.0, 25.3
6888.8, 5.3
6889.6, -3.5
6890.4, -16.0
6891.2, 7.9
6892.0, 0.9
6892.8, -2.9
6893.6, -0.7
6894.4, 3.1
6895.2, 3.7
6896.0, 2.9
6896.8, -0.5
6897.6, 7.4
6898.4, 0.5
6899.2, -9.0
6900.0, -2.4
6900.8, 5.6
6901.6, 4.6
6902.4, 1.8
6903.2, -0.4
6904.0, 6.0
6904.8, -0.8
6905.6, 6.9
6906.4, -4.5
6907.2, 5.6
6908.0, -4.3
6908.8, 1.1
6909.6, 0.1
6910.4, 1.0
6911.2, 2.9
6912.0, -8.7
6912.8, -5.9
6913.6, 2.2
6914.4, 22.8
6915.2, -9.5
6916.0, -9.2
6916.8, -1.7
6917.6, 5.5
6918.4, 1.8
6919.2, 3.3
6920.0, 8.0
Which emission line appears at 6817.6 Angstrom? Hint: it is [O II] 3727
